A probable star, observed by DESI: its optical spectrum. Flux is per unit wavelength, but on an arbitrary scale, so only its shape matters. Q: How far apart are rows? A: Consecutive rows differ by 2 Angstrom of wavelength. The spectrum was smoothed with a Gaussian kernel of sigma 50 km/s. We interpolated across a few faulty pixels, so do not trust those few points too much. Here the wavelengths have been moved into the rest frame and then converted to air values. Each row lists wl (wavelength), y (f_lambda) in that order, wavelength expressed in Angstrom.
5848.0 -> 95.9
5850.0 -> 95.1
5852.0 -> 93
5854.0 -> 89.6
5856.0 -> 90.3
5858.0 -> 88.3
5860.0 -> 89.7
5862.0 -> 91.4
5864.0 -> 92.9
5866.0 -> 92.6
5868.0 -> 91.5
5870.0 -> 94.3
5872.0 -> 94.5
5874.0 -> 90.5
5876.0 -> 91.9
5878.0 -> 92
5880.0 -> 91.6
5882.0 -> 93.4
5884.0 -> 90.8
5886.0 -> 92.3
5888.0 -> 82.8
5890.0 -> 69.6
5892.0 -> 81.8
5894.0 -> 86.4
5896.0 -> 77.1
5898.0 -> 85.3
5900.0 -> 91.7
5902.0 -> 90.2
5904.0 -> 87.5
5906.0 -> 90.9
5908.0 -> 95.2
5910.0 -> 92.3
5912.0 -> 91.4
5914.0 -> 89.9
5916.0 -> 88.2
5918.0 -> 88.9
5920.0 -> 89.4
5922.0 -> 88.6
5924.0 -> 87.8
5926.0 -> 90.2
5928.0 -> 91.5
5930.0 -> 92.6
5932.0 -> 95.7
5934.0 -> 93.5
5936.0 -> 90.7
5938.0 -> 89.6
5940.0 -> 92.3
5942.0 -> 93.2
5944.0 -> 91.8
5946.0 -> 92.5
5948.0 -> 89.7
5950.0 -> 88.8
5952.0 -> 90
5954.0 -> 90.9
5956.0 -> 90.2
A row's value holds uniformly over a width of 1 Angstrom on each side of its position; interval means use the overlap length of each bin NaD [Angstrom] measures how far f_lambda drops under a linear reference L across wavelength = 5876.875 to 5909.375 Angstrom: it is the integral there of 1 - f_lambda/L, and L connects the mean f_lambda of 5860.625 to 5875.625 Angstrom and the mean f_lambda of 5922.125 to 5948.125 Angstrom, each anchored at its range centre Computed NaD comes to 1.6 Angstrom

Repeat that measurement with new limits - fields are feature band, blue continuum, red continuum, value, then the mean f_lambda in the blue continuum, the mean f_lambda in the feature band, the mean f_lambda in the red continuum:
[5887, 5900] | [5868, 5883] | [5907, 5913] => 1.6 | 92.5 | 81.4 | 93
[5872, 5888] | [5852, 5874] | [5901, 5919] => 0.0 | 91.5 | 91.4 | 90.5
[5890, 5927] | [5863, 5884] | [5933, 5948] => 1.7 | 92.4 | 88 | 91.8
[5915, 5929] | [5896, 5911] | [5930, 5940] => 0.3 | 89.6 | 89.2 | 92.4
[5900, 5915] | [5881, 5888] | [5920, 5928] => -0.2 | 90.8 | 91.1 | 89.3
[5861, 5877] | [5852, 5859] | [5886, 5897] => -1.1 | 89.9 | 92.5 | 80.7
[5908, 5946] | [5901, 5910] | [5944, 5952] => -0.1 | 91.1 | 91.1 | 90.5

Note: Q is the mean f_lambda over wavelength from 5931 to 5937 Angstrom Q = 93.3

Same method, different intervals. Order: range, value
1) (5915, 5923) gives 88.8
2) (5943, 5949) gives 91.3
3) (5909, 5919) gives 90.1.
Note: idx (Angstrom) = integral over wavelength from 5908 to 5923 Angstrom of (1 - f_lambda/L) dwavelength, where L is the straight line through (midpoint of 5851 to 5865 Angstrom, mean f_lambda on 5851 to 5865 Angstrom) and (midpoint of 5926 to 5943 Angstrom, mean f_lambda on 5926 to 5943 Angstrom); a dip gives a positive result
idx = 0.3 Angstrom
